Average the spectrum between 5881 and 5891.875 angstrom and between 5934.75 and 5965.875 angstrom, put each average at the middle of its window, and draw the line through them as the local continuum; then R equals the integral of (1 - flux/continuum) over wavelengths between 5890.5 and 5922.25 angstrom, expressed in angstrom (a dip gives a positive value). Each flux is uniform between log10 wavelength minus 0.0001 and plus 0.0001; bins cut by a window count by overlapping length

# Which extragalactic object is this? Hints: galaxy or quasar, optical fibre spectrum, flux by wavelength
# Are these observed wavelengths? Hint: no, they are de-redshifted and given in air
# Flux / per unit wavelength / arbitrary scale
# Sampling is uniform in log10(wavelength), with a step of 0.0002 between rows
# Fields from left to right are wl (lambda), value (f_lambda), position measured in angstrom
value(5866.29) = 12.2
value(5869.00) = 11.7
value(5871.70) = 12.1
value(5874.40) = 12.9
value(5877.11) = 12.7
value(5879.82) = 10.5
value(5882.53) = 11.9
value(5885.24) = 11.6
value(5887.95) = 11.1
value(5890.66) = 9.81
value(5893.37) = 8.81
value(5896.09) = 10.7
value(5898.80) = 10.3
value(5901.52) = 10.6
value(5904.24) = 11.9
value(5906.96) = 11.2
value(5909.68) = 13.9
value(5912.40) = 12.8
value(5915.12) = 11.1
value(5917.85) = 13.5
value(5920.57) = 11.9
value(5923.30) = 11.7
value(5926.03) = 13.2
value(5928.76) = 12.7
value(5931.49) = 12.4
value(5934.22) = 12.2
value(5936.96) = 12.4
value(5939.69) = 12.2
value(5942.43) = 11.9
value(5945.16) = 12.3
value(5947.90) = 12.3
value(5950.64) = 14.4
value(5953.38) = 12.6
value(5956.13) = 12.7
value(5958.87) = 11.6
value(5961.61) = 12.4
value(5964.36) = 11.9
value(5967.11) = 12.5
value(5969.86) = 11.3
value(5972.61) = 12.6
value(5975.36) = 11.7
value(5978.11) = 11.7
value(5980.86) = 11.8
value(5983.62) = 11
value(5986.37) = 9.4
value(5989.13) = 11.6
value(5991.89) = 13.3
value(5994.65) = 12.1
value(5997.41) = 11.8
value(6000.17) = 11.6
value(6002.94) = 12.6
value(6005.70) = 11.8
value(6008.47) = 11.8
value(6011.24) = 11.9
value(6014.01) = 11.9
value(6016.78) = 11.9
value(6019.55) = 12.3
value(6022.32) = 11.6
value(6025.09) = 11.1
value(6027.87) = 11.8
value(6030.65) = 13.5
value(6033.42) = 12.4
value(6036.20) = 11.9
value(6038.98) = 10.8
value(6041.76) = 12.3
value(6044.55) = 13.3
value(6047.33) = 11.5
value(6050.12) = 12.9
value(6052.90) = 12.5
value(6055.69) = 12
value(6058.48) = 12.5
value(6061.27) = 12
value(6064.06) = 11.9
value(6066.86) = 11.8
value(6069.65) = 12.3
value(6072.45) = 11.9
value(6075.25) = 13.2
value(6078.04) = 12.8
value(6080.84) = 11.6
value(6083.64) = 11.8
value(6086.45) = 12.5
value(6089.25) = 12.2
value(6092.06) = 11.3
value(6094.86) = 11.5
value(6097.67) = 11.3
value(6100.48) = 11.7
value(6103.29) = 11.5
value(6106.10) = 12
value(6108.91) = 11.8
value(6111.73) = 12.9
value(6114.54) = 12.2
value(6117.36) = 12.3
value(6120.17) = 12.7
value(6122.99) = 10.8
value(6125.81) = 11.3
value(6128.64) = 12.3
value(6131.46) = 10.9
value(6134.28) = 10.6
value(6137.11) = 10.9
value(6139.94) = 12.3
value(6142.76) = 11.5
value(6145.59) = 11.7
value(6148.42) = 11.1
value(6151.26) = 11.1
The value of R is 0.3 angstrom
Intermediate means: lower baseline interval 11.1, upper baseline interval 12.4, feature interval 11.4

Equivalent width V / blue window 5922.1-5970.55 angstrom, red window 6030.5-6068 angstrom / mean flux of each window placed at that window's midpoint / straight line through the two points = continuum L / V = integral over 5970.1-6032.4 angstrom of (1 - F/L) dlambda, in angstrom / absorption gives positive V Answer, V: 2.22 angstrom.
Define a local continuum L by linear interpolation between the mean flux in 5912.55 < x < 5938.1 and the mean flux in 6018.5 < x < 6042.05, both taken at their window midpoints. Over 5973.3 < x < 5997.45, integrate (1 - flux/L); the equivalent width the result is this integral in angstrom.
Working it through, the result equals 1.0 angstrom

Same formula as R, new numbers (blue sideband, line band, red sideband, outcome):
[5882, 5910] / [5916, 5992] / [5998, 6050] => -4.89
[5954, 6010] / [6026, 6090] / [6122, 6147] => -3.32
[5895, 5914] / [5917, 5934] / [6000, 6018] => -1.18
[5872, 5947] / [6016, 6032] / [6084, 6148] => -0.38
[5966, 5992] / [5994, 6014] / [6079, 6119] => -0.45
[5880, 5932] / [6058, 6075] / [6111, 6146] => -0.65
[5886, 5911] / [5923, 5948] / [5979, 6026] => -2.53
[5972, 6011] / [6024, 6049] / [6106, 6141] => -0.70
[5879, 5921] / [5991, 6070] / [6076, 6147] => -3.23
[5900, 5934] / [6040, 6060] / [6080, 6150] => -0.87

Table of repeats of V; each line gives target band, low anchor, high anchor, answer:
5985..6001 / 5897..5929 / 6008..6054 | 0.57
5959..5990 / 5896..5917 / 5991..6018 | 0.78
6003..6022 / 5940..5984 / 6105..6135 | 0.18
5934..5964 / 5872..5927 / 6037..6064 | -1.66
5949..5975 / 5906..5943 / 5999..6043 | -0.41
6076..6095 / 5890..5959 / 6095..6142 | -0.44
